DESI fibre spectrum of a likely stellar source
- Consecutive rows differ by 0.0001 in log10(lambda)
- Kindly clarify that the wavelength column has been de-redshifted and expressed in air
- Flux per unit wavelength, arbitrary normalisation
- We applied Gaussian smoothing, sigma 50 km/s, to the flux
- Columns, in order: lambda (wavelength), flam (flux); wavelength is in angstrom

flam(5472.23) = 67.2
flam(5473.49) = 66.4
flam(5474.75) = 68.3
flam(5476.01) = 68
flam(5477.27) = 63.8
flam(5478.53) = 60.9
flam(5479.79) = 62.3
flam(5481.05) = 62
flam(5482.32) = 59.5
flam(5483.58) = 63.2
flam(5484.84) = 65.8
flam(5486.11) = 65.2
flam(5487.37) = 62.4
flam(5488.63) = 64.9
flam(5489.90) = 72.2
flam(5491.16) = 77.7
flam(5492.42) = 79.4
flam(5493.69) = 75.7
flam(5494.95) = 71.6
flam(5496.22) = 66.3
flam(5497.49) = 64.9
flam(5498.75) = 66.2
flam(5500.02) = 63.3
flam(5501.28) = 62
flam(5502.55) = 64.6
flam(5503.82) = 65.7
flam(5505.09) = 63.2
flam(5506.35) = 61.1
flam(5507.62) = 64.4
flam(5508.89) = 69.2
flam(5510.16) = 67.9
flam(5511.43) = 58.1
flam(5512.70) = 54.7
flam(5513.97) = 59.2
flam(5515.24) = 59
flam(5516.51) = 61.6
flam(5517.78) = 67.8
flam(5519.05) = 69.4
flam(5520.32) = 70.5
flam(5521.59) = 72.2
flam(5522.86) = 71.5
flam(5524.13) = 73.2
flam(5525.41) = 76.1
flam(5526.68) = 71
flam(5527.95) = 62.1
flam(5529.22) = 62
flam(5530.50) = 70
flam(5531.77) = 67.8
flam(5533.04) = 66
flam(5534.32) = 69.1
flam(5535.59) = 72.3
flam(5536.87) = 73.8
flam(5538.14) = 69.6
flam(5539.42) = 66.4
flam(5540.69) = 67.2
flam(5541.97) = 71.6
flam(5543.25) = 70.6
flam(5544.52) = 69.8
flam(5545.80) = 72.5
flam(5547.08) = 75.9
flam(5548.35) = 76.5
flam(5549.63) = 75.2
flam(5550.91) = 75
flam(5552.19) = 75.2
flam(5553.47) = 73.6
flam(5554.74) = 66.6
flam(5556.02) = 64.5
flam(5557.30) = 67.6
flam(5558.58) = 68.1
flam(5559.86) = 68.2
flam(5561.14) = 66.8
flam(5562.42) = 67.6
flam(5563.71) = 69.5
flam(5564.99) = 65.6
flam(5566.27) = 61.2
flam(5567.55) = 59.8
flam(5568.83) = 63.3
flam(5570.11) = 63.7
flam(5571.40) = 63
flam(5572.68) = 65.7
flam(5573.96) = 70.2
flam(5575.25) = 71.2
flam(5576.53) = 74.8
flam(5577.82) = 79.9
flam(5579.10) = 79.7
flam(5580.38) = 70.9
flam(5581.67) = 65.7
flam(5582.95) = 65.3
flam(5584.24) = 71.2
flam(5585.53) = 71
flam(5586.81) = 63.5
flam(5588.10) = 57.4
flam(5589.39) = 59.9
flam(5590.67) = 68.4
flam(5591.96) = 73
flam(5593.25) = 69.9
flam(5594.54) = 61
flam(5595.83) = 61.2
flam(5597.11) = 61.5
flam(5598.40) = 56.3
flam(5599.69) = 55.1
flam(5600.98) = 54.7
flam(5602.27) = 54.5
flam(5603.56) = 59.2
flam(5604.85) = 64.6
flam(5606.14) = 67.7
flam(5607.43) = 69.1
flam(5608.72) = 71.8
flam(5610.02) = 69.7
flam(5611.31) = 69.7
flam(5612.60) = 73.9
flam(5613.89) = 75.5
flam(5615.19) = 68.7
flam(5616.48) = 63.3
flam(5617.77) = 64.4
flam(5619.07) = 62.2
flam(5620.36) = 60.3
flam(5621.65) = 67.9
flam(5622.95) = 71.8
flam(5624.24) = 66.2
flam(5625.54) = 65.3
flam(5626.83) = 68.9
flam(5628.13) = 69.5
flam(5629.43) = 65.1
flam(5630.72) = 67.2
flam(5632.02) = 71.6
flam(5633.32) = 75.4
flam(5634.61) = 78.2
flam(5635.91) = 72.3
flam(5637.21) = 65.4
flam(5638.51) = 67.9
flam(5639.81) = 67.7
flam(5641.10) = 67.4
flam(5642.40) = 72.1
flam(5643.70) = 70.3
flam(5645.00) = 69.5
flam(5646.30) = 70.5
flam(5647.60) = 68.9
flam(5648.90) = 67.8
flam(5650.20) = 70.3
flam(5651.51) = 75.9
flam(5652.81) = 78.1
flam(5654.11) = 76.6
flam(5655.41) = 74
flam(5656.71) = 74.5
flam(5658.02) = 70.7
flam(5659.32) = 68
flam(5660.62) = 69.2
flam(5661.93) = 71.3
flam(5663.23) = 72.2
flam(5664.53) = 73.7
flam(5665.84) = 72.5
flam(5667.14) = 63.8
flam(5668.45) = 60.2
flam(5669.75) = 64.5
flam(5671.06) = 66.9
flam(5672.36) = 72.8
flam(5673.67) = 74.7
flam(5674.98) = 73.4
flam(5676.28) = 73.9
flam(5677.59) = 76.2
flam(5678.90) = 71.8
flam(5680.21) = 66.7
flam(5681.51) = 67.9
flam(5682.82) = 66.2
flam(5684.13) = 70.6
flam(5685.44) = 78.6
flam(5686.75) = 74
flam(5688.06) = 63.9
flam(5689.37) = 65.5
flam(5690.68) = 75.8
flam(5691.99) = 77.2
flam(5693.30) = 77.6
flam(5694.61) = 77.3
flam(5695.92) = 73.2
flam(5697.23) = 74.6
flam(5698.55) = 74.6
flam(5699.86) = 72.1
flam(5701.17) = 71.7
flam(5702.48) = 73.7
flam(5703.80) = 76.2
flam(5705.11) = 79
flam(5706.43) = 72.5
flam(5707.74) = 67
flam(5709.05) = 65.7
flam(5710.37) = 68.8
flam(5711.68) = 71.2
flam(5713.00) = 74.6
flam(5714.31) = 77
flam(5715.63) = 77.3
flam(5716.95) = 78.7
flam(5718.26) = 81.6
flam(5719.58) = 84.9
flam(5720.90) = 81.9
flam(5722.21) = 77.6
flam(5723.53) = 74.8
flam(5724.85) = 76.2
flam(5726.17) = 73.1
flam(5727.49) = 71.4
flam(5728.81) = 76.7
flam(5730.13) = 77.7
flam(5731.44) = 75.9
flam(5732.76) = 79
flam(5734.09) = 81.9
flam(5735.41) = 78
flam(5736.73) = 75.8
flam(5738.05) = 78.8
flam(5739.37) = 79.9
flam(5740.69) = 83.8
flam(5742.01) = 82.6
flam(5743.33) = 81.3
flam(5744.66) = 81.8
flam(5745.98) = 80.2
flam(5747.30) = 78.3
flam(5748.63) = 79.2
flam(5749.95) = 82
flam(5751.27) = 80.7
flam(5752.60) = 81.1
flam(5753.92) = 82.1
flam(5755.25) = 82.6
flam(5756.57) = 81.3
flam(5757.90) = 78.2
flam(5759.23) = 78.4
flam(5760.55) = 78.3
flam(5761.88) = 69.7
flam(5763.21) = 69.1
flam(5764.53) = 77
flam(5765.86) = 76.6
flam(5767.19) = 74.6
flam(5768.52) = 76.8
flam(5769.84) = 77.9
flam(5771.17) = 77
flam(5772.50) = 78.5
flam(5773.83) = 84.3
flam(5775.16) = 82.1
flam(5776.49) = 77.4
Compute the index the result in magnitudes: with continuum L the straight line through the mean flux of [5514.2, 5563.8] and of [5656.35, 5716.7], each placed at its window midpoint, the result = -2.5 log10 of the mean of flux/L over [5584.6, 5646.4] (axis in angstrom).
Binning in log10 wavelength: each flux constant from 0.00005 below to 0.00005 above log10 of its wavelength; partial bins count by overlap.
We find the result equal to 0.064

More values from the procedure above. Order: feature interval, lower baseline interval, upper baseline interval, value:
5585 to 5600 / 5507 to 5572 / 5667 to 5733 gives 0.10 mag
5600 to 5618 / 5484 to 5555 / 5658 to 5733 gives 0.07 mag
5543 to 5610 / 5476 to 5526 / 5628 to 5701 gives 0.02 mag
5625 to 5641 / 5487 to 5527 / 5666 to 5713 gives 0.01 mag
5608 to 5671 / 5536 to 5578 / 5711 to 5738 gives 0.06 mag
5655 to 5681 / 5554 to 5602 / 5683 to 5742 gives 0.03 mag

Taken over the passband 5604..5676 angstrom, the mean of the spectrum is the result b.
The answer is 69.7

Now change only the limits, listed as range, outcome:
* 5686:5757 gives 76.7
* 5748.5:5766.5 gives 78.3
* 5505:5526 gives 65.9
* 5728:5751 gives 79.6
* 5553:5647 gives 67.1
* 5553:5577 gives 66.8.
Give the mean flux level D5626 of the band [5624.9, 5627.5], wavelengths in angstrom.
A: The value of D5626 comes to 67.2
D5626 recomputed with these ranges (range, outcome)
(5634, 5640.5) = 70.2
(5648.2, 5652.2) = 71.3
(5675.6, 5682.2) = 71.3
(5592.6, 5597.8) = 63.4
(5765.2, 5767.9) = 75.5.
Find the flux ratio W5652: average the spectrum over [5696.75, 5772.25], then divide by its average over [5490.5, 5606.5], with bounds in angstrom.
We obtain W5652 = 1.1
